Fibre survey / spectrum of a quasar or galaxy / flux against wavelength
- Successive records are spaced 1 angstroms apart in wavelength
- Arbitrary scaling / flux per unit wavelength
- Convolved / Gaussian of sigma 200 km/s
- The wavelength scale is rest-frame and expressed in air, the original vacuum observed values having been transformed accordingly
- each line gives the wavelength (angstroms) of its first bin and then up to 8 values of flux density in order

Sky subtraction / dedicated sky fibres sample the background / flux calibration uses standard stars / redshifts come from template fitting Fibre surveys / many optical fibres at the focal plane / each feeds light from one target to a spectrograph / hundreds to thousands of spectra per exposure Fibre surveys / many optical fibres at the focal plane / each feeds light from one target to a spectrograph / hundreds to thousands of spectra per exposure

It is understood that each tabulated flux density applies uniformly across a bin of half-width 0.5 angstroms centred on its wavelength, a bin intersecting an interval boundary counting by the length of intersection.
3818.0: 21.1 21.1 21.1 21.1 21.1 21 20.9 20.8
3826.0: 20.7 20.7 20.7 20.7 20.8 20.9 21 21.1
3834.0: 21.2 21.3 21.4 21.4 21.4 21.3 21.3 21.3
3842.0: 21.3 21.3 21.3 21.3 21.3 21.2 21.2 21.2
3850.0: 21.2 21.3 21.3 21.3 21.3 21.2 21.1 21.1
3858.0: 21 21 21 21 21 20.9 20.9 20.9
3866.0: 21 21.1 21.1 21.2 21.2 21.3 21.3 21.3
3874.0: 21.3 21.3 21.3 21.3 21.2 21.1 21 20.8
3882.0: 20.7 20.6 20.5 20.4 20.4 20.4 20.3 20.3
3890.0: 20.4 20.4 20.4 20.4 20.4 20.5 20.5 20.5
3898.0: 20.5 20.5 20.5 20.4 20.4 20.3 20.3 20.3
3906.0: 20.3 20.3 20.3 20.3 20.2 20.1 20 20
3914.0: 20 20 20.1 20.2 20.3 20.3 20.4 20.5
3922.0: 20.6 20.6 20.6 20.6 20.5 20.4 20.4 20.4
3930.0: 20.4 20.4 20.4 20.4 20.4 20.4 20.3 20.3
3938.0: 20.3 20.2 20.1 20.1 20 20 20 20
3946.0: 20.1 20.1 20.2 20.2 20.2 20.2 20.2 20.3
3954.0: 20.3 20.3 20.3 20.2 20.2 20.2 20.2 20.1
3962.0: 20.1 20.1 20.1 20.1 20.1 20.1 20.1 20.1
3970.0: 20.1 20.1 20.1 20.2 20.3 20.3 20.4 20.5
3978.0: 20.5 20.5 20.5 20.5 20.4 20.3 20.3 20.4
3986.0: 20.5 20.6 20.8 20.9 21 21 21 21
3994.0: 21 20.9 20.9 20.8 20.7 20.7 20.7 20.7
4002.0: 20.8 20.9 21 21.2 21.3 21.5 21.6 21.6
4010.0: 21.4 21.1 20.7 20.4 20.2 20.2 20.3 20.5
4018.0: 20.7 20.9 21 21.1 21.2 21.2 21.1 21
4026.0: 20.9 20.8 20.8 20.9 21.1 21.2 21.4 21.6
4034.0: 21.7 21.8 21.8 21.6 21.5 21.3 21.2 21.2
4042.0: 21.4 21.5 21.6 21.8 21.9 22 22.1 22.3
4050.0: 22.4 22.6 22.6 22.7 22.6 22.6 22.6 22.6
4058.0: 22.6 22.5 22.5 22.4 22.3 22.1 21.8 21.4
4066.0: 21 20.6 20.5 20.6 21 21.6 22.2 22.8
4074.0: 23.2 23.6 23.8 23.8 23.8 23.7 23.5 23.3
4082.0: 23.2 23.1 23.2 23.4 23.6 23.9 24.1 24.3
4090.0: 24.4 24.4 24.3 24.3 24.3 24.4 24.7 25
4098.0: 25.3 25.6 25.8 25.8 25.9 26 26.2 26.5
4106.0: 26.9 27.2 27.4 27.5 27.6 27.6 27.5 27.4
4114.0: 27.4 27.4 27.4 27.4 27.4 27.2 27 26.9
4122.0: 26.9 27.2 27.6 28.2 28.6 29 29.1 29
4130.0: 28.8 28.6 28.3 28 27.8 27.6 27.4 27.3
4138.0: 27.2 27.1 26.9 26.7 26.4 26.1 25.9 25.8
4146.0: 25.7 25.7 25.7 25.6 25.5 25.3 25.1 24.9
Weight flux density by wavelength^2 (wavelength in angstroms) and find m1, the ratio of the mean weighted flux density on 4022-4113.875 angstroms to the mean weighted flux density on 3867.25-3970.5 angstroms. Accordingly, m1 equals 1.22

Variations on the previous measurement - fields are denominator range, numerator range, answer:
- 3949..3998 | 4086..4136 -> 1.40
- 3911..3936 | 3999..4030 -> 1.08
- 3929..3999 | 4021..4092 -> 1.14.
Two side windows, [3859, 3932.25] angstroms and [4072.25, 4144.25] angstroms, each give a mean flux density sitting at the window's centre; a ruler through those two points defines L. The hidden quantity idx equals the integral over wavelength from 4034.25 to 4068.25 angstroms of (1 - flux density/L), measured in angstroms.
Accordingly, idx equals 3.7 angstroms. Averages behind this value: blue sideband 20.6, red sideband 26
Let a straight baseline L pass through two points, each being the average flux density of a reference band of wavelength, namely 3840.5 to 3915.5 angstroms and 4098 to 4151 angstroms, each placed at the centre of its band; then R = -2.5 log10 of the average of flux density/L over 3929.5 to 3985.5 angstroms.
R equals 0.130 mag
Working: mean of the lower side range 20.8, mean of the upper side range 27.1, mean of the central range 20.2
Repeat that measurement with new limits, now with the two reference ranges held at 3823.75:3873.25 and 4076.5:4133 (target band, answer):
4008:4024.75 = 0.17 mag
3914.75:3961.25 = 0.13 mag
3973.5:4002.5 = 0.15 mag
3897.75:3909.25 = 0.09 mag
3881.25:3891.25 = 0.07 mag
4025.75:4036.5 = 0.16 mag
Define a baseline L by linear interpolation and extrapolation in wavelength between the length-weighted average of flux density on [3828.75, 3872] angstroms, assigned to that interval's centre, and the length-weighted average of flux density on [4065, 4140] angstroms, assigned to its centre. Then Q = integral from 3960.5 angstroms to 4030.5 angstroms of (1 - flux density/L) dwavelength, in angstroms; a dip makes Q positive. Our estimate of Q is 8.9 angstroms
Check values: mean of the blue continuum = 21.2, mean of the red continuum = 25.5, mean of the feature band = 20.7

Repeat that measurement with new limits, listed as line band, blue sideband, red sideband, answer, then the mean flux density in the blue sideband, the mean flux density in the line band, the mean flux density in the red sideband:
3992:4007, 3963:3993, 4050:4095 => 0.03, 20.4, 20.9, 22.9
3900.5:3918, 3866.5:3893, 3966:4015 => 0.51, 20.9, 20.2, 20.7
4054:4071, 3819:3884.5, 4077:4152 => 2.25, 21.1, 21.8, 26.2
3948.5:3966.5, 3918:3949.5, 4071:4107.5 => 0.64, 20.3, 20.2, 24.4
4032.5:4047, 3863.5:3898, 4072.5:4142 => 1.72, 20.8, 21.6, 26.1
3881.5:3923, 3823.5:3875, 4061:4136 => 3.12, 21.1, 20.3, 25.3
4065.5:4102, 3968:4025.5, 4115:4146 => 2.31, 20.7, 23.5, 27.5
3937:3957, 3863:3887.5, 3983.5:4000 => 0.66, 21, 20.2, 20.8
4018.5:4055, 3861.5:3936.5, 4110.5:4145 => 4.70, 20.6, 21.6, 27.5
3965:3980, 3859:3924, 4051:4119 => 1.27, 20.6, 20.2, 24.2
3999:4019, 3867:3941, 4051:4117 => 1.53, 20.5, 20.9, 24.1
